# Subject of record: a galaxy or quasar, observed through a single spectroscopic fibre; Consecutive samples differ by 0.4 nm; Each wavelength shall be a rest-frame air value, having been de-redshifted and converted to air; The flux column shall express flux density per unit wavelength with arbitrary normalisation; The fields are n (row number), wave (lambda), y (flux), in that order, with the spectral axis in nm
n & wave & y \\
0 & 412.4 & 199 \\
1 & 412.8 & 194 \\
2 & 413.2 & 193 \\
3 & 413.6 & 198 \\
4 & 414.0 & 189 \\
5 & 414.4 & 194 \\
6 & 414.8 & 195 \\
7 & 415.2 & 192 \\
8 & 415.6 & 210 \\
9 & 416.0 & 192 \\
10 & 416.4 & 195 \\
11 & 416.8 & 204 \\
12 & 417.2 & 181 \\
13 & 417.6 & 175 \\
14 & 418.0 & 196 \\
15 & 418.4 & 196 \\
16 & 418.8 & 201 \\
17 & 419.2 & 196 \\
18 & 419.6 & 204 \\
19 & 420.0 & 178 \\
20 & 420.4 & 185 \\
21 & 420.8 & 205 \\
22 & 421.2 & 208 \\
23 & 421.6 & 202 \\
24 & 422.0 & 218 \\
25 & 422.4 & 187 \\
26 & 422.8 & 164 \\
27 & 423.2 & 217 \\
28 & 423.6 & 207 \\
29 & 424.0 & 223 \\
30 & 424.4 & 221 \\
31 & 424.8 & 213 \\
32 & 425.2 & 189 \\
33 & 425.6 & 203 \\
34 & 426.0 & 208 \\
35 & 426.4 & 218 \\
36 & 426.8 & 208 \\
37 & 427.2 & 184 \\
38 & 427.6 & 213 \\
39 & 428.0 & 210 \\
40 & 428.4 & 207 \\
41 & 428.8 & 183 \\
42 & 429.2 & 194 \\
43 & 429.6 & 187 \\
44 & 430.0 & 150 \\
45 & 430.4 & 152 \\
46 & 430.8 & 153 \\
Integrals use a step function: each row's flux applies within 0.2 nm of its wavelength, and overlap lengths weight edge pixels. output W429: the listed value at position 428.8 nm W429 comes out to 183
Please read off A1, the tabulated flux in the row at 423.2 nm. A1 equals 217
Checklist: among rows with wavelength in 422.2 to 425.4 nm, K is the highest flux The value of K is 223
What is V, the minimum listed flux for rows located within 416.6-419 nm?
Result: 175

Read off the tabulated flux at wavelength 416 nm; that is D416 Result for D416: 192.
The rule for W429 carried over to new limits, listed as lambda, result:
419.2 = 196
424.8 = 213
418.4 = 196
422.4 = 187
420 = 178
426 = 208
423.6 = 207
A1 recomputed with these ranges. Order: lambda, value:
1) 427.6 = 213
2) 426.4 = 218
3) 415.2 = 192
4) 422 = 218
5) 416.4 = 195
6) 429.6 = 187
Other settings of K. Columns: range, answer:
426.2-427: 218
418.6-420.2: 204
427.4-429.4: 213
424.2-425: 221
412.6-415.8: 210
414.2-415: 195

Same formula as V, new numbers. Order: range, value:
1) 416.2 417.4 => 181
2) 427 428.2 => 184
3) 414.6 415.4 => 192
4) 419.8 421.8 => 178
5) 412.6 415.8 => 189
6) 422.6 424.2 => 164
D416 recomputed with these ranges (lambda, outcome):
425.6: 203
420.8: 205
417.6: 175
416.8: 204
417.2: 181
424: 223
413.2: 193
